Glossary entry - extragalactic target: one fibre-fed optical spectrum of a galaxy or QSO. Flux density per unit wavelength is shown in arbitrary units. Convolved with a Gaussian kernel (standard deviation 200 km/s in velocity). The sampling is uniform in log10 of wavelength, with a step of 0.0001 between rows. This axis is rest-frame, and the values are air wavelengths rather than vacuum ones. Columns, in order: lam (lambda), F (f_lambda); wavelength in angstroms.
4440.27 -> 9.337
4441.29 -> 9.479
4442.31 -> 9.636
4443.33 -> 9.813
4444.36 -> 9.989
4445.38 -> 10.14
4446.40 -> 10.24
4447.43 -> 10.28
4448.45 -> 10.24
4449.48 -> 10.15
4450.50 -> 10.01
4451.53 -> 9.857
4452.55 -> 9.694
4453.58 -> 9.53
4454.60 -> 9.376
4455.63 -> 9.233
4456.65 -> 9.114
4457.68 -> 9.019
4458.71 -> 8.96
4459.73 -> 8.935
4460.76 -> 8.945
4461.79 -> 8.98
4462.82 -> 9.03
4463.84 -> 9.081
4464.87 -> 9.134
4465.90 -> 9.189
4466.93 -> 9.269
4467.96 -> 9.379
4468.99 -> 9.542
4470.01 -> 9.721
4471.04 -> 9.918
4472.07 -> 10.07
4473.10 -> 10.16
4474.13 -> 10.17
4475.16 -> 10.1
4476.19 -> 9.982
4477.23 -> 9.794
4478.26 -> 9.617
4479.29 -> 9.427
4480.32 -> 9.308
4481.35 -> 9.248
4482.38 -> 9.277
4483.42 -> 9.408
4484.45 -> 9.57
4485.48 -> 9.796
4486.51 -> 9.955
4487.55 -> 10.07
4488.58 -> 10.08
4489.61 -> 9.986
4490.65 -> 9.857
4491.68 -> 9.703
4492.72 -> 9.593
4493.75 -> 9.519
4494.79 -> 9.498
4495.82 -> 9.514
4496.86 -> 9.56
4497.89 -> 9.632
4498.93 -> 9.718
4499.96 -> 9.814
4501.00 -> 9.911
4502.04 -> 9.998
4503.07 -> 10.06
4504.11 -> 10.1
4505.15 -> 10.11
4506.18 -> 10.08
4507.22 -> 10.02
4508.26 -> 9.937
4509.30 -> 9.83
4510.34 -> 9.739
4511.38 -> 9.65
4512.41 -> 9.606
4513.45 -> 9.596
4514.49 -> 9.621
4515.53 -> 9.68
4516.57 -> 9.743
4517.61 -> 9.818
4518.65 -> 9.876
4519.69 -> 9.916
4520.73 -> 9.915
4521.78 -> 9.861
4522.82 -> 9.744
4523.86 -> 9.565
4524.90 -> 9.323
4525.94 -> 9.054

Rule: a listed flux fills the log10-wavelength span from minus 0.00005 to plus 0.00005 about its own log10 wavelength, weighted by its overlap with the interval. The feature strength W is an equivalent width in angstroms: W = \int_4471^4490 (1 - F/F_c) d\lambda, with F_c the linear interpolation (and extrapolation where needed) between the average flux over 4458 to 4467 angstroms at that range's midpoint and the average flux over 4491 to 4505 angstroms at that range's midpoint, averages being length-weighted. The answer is -0.8 angstroms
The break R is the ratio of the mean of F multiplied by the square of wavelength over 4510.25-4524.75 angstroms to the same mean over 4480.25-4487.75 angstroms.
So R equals 1.03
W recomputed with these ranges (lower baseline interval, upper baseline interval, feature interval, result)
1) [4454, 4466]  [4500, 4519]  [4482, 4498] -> -0.24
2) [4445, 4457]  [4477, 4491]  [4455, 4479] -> 0.74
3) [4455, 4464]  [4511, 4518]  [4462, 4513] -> -1.86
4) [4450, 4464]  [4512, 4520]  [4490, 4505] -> -0.27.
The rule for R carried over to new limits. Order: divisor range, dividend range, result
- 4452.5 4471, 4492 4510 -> 1.08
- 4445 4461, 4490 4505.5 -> 1.04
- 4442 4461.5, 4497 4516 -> 1.05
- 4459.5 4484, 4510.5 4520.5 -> 1.05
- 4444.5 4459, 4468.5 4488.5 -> 1.02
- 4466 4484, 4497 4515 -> 1.03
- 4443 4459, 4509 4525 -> 1.03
